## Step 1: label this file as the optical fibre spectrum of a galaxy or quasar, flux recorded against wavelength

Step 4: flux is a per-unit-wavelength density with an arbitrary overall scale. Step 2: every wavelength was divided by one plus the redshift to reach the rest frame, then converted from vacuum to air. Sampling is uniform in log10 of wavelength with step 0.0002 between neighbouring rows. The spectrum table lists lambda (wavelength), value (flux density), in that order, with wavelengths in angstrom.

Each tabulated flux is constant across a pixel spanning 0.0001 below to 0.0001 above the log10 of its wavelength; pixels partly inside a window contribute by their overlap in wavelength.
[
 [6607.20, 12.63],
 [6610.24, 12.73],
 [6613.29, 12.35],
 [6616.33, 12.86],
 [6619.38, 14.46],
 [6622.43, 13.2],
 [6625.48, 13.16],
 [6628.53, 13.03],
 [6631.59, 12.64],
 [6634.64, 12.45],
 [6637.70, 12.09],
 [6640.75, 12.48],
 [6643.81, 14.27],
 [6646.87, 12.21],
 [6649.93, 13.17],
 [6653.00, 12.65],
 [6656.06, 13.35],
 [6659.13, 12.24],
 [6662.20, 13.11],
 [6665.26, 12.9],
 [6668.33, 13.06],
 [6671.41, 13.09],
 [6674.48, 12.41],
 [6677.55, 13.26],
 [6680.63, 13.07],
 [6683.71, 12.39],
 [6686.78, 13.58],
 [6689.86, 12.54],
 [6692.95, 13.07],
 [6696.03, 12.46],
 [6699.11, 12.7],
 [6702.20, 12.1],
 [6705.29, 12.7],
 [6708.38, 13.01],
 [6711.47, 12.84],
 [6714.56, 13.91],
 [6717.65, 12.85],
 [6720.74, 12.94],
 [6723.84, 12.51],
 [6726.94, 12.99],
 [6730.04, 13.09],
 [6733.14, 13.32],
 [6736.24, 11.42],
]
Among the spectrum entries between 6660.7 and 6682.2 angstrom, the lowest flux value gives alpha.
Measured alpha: 12.41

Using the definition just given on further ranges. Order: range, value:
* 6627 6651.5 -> 12.09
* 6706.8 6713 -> 12.84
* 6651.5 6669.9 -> 12.24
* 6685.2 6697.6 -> 12.46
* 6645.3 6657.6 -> 12.21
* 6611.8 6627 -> 12.35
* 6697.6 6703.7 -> 12.1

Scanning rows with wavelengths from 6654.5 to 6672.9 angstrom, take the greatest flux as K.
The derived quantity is 13.35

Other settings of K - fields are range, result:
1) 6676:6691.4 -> 13.58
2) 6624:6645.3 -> 14.27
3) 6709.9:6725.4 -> 13.91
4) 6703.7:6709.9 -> 13.01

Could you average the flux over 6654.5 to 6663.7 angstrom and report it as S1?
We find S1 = 12.9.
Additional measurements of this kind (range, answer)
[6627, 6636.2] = 12.7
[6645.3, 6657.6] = 12.8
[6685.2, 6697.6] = 12.9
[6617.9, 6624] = 13.8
